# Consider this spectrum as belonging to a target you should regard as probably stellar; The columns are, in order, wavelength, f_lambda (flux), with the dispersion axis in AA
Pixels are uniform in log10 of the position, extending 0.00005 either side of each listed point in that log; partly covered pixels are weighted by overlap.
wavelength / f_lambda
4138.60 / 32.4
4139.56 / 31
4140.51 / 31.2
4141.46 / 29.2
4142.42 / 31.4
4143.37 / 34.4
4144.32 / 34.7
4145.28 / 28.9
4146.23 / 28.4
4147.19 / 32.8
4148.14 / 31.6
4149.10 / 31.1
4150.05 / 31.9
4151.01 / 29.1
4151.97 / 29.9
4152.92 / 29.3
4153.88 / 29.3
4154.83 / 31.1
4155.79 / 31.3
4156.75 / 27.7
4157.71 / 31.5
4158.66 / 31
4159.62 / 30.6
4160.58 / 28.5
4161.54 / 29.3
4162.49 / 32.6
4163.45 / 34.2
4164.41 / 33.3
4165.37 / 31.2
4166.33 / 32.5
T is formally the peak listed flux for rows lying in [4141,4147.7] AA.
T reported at 34.7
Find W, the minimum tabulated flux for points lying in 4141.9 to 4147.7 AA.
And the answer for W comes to 28.4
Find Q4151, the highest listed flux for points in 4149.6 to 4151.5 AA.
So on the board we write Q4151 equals 31.9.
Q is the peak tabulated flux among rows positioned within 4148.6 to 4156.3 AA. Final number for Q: 31.9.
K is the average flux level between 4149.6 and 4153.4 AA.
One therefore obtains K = 30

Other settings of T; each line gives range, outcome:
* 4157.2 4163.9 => 34.2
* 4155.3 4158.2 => 31.5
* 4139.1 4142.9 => 31.4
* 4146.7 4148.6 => 32.8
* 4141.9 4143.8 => 34.4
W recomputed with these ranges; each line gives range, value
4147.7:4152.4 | 29.1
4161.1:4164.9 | 29.3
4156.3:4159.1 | 27.7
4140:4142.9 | 29.2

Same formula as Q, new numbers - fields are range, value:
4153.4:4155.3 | 31.1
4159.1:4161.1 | 30.6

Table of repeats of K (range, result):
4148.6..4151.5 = 30.6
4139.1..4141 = 31.2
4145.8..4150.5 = 31.2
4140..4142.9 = 30.7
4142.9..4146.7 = 31.6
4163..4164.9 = 33.7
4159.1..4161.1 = 29.5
